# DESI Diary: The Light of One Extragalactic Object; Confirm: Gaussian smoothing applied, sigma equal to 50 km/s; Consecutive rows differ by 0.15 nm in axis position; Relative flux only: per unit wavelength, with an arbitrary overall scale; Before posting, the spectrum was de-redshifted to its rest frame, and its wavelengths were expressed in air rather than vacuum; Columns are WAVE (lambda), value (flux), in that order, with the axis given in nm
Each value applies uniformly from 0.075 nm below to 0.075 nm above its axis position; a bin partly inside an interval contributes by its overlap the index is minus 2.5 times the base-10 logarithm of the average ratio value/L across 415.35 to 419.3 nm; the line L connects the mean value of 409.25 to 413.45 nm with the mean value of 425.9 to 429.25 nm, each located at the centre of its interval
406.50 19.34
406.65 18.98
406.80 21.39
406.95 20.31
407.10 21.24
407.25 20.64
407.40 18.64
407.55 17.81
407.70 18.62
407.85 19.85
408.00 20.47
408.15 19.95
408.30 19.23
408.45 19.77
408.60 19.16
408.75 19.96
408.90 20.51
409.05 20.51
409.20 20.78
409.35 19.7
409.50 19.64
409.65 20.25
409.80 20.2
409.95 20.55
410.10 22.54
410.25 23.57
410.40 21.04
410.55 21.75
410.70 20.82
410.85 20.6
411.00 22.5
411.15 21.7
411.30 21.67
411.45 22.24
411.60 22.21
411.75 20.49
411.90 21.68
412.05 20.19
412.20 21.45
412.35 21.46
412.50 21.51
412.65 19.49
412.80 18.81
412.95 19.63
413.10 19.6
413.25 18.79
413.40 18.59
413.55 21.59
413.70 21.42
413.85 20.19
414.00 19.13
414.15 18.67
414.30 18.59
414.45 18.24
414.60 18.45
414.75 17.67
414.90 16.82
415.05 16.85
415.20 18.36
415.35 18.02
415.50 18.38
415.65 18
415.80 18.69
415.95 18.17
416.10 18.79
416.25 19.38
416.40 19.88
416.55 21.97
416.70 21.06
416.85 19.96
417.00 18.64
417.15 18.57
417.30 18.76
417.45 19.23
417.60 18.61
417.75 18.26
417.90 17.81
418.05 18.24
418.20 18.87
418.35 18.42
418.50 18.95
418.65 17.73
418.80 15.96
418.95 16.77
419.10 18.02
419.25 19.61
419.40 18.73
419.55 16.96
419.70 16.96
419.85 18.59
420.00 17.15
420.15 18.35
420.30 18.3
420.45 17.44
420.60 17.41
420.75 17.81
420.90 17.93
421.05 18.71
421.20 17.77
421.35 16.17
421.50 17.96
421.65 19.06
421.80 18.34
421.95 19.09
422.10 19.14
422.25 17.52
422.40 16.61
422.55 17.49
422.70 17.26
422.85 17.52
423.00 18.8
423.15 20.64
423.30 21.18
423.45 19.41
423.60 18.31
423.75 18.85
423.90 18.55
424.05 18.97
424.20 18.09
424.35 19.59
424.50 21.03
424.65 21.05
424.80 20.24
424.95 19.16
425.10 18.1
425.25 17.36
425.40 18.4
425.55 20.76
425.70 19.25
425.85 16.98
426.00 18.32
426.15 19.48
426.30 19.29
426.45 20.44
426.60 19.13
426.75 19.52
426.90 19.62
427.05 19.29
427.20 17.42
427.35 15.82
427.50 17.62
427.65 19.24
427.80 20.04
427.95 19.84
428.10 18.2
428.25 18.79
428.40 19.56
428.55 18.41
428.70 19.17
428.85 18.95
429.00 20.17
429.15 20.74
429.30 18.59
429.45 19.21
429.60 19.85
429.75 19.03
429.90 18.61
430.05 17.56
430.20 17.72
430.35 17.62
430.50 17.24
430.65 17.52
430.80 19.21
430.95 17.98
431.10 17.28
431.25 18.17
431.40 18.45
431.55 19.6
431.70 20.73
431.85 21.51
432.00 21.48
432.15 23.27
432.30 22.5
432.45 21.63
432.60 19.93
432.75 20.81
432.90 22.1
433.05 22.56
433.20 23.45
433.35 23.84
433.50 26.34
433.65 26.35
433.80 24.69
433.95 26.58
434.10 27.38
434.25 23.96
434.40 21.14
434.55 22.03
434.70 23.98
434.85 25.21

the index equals 0.08 mag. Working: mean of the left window 20.8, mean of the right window 19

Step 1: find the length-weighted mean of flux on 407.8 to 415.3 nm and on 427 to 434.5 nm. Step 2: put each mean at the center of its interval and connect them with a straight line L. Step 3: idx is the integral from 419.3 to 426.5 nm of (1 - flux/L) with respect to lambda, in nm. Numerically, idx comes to 0.614 nm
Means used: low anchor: 20.2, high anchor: 20.4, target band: 18.5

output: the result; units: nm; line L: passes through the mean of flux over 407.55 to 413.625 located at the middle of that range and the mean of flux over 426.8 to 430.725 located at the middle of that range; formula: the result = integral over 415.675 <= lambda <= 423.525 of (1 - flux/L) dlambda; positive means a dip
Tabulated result 0.48 nm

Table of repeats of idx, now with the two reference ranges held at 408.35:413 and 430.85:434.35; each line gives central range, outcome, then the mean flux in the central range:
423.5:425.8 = 0.27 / 19.2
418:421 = 0.49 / 17.9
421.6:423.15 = 0.24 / 18.2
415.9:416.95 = 0.06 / 19.9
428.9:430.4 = 0.21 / 18.9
